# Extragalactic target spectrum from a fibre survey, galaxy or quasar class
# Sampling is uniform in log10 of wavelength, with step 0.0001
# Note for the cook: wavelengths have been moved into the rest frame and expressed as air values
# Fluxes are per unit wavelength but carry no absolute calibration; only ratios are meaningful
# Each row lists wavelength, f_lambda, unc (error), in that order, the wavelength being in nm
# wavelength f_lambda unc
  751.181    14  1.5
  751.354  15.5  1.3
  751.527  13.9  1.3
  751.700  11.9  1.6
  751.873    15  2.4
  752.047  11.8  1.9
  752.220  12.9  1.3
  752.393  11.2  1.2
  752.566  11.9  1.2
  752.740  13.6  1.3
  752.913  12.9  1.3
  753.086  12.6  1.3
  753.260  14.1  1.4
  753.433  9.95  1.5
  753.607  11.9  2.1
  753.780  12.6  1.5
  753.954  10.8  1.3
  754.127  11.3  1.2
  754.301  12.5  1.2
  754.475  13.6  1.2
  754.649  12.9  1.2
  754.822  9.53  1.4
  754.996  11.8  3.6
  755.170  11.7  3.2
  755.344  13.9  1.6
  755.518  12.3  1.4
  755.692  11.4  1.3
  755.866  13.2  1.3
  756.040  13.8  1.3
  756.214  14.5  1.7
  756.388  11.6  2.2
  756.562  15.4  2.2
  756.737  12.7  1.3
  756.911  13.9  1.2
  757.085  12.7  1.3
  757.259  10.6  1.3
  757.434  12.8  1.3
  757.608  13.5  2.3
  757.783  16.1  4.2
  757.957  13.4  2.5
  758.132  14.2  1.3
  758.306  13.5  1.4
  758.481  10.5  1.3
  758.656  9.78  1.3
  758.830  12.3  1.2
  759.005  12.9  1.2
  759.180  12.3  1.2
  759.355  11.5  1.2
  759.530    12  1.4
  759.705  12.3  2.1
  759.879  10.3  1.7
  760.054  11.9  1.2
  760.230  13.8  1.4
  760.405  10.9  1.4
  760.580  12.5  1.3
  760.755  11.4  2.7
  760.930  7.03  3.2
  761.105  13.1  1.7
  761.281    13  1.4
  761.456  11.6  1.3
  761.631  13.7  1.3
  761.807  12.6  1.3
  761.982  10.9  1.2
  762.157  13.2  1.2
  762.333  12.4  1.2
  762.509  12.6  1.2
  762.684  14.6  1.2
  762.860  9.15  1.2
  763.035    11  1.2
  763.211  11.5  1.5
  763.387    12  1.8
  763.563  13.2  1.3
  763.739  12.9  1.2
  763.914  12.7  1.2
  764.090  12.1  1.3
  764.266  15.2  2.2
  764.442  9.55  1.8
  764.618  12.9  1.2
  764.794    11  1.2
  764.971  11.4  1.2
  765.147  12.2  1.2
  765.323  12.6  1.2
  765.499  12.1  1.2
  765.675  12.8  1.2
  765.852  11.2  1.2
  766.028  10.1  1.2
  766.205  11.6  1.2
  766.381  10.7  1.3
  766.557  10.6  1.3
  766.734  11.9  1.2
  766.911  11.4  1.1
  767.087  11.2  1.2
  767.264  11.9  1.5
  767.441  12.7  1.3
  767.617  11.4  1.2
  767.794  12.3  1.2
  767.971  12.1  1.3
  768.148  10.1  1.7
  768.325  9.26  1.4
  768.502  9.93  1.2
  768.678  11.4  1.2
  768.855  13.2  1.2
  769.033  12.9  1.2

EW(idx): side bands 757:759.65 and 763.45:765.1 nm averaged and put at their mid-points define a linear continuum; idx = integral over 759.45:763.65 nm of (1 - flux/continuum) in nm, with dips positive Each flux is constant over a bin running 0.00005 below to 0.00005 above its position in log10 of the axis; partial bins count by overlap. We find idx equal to 0.16 nm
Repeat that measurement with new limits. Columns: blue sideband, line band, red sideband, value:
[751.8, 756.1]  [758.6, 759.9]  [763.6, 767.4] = 0.035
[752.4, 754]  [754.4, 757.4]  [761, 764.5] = -0.099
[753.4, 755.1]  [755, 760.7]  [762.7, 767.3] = -0.417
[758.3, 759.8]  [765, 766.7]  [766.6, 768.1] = 0.033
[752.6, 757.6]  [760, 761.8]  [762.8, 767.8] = 0.026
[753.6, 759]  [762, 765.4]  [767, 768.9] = -0.106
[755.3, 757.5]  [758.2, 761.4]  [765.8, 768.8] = 0.174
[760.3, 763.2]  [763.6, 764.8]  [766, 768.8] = -0.092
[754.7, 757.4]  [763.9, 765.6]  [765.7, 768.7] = -0.096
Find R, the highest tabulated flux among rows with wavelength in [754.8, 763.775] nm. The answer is 16.1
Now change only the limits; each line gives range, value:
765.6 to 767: 12.8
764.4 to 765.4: 12.9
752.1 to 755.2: 14.1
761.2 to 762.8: 14.6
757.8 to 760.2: 14.2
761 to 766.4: 15.2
